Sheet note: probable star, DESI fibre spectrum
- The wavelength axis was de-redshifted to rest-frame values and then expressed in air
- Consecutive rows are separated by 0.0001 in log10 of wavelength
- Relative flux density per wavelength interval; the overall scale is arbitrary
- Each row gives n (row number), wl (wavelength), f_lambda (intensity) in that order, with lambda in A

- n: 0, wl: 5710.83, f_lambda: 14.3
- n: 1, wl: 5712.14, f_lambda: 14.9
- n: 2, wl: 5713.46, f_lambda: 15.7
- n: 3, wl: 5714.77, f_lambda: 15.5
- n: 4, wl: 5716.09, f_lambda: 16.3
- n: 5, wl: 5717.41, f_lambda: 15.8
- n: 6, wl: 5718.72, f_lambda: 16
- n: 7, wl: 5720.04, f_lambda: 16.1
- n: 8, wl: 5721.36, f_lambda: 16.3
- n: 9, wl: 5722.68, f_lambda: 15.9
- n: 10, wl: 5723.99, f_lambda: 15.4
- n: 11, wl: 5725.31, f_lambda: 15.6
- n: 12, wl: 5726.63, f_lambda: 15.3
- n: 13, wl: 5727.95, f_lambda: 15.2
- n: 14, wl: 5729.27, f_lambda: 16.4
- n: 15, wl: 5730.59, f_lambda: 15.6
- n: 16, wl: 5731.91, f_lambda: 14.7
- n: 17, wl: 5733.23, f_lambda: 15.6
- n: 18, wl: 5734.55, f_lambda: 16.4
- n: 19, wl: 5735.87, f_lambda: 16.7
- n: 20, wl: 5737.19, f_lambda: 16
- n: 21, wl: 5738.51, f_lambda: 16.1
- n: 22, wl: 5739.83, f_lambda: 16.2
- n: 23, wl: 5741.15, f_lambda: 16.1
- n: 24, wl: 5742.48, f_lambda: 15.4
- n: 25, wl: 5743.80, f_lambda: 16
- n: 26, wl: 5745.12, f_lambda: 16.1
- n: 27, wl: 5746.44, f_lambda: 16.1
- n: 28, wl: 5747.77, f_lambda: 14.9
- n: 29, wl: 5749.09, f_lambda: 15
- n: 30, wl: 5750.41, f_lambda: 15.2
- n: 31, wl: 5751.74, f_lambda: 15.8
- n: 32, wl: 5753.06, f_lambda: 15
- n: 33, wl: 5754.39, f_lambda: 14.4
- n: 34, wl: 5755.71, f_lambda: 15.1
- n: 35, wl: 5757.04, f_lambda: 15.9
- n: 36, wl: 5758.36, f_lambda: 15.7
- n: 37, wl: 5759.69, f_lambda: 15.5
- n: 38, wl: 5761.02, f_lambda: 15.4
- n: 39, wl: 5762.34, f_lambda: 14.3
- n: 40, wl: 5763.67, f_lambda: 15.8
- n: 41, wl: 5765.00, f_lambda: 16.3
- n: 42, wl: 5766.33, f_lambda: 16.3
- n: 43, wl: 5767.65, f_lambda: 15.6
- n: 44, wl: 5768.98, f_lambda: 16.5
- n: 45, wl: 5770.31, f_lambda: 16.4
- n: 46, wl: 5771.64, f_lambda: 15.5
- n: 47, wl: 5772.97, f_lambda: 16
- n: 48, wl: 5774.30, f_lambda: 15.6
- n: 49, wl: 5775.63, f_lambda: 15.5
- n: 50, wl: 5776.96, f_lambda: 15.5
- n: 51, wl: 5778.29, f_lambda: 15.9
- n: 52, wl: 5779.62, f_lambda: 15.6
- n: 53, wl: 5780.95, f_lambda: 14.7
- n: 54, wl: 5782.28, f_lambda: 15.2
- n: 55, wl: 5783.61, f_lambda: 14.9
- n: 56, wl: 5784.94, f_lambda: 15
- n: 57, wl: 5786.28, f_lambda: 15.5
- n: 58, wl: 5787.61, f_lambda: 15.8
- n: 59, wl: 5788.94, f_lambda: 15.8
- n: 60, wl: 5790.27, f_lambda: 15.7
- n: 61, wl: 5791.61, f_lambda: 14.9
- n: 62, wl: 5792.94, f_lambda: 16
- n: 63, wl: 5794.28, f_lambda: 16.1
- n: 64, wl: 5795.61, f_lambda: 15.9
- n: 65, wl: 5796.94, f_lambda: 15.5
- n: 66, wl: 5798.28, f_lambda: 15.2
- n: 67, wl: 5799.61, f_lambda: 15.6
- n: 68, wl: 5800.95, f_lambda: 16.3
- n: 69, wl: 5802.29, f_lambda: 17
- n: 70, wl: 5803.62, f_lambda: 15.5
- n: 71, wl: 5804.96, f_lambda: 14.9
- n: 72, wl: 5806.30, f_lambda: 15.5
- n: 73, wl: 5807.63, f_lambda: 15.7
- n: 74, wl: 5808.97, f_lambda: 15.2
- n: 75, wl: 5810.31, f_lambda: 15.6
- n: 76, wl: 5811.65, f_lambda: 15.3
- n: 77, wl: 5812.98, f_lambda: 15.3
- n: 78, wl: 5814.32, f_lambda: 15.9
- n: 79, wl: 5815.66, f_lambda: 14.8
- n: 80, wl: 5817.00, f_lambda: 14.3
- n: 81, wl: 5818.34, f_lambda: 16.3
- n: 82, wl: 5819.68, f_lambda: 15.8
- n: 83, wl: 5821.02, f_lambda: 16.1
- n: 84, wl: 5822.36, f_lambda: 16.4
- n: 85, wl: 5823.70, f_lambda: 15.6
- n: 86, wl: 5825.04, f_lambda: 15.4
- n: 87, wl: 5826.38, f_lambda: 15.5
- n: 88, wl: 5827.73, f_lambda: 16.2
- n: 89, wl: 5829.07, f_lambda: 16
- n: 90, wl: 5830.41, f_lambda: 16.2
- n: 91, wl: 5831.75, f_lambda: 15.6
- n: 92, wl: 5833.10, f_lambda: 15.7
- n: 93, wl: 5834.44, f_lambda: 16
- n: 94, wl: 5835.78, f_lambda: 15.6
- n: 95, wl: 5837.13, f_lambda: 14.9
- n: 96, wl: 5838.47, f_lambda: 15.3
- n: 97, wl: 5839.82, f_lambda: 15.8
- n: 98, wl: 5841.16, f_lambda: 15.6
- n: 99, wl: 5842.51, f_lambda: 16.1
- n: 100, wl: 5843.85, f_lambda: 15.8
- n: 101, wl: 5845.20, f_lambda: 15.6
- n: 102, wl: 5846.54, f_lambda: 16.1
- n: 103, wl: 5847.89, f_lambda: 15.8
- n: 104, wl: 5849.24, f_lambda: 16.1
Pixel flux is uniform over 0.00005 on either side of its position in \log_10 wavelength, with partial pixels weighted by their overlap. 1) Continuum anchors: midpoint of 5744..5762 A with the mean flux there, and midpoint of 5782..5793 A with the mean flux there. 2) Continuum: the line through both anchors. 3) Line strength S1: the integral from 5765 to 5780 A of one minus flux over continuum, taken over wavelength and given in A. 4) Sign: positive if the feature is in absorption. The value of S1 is -0.5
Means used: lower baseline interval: 15.4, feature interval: 15.9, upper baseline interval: 15.4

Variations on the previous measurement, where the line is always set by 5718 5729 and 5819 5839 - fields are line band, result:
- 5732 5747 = -0.2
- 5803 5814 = 0.3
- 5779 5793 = 0.4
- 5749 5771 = 0.3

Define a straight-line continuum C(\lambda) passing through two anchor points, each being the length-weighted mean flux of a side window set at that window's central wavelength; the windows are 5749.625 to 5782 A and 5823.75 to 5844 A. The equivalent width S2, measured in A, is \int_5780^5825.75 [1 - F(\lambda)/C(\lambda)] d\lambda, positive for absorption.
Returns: 0.3 A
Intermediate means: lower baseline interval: 15.6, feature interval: 15.6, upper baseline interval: 15.7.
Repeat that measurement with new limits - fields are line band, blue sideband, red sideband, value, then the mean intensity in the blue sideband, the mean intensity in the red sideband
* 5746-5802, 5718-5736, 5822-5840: 0.7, 15.8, 15.7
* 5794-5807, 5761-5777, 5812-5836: 0.0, 15.8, 15.7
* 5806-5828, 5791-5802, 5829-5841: 0.2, 15.7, 15.7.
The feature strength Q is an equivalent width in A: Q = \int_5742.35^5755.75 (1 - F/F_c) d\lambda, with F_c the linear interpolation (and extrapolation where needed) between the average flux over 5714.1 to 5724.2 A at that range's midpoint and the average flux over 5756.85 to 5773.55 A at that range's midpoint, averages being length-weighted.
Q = 0.4 A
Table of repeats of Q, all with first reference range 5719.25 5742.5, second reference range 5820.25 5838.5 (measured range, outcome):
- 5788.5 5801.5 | 0.1 A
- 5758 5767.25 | 0.1 A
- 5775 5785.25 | 0.3 A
